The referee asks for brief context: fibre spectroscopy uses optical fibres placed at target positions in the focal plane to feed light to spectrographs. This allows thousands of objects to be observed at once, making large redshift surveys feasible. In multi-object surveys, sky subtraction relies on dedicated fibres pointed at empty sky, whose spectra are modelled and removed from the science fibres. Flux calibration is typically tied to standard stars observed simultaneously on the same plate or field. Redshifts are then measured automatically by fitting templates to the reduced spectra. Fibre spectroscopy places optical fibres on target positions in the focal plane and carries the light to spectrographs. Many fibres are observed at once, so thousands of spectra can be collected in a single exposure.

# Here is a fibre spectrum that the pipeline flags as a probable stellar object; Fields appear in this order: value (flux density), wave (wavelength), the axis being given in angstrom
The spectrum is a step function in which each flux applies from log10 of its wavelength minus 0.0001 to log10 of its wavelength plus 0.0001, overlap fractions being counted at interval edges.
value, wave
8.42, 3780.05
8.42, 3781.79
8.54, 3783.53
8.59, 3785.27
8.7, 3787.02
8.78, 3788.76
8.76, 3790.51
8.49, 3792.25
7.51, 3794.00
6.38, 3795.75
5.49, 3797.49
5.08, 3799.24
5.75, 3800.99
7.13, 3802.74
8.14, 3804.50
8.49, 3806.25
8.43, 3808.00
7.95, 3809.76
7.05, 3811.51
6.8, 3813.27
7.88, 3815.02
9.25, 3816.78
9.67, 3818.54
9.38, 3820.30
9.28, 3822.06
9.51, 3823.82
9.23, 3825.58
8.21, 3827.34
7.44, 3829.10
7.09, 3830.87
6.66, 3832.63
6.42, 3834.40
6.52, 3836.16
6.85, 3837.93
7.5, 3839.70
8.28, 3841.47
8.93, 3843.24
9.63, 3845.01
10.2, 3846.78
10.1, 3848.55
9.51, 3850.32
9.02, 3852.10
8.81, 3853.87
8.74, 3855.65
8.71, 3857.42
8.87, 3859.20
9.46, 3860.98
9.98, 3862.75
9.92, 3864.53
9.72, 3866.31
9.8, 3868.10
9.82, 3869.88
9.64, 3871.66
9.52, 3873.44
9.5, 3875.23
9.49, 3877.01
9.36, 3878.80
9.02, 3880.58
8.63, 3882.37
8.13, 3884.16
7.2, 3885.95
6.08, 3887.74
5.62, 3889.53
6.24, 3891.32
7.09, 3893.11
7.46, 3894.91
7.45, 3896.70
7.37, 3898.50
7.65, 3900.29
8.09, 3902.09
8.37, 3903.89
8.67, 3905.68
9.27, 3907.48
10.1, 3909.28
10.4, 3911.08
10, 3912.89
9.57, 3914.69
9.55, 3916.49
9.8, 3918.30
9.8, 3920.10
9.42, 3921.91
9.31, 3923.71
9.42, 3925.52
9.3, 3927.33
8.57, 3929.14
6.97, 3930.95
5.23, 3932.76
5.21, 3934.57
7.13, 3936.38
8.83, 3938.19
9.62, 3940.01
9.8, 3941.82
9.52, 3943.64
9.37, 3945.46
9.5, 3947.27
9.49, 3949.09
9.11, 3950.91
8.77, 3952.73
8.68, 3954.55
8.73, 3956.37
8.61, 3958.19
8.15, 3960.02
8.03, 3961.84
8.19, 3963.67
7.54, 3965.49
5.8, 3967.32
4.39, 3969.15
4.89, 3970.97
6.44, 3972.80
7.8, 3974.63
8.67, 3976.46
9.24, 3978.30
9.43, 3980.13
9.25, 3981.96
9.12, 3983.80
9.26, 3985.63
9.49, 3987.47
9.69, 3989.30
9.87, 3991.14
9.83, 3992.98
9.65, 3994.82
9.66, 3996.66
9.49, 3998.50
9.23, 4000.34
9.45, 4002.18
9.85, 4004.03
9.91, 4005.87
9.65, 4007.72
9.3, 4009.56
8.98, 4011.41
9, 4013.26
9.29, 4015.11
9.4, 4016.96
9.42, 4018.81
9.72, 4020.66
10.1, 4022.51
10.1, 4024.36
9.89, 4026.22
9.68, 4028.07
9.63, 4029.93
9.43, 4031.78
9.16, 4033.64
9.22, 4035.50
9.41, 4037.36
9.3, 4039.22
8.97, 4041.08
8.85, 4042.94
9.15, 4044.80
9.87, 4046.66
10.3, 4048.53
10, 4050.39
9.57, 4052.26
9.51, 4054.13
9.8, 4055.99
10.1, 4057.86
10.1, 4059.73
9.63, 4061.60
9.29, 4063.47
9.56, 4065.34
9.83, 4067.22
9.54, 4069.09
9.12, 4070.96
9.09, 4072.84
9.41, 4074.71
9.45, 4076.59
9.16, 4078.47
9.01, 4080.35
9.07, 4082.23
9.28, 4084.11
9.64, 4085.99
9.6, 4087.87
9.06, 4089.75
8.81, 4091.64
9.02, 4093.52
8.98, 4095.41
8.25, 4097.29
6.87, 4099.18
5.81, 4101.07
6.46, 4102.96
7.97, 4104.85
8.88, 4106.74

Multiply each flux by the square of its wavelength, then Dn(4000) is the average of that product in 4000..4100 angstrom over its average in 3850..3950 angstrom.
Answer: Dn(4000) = 1.16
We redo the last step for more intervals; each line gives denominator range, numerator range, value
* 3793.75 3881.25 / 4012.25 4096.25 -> 1.25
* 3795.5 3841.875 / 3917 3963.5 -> 1.21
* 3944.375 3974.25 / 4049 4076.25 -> 1.29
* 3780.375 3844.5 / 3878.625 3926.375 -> 1.13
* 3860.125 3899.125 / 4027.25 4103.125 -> 1.19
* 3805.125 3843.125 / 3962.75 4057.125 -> 1.25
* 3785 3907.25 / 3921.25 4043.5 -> 1.15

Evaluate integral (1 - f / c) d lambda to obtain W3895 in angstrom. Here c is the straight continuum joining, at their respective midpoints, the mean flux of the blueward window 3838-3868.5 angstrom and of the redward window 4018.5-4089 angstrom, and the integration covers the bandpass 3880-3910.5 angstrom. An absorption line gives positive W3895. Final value 4.8 angstrom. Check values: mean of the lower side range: 9.17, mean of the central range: 7.81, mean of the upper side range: 9.53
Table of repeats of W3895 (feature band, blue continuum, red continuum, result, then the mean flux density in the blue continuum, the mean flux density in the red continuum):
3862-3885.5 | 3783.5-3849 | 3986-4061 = -2.67 angstrom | 7.98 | 9.57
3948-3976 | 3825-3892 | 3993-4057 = 4.52 angstrom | 8.53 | 9.53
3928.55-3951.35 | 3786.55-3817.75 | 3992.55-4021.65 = 1.39 angstrom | 7.55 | 9.48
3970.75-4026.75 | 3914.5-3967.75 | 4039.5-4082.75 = -1.38 angstrom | 8.58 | 9.5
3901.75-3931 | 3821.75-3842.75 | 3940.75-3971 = -4.39 angstrom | 7.73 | 8.25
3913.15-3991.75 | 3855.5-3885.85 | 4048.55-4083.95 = 7.49 angstrom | 9.27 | 9.53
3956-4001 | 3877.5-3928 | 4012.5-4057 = 3.45 angstrom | 8.52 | 9.54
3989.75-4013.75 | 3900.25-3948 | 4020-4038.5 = -0.30 angstrom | 8.85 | 9.63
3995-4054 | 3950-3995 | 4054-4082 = -3.68 angstrom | 8.33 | 9.5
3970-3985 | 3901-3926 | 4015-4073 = 2.17 angstrom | 9.4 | 9.57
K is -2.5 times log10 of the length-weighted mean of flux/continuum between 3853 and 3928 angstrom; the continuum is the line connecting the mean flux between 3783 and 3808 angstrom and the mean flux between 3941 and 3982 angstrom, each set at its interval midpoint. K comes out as -0.114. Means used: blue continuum 7.58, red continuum 8.21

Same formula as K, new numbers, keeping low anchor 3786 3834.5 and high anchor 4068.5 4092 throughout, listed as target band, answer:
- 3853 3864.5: -0.134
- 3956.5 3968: 0.107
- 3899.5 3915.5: -0.096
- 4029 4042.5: -0.031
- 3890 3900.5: 0.165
